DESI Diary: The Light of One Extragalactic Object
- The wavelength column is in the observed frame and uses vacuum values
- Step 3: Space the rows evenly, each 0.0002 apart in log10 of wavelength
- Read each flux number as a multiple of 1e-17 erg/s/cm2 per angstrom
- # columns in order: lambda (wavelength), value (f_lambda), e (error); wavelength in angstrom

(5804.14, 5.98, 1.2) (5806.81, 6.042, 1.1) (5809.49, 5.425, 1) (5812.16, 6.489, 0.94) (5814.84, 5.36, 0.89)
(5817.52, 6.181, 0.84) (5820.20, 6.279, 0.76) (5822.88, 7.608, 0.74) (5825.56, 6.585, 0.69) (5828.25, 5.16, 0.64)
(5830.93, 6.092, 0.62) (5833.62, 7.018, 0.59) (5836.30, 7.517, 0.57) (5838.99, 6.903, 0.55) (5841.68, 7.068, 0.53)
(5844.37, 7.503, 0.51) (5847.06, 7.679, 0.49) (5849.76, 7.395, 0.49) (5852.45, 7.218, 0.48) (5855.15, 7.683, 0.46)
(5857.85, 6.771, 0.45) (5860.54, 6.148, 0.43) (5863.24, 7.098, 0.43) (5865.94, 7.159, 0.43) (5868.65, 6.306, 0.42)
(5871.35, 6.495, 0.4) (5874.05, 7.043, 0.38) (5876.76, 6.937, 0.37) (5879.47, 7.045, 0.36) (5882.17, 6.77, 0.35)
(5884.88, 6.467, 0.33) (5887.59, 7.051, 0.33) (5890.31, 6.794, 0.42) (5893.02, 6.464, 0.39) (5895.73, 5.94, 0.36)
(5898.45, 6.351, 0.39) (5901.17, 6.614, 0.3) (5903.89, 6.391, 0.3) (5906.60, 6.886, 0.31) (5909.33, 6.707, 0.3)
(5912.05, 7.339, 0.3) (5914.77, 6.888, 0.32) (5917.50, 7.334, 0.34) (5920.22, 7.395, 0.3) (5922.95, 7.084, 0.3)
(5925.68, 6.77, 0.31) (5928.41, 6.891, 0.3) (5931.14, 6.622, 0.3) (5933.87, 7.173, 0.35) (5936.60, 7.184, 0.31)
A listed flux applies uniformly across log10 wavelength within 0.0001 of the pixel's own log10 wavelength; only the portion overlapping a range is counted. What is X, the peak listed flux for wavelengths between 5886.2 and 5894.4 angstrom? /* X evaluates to 7.051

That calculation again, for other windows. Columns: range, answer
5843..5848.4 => 7.679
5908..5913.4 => 7.339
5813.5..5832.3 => 7.608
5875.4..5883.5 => 7.045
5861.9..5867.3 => 7.159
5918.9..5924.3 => 7.395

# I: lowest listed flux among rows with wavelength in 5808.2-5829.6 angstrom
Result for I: 5.16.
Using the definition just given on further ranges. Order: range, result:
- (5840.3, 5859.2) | 6.771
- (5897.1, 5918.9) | 6.351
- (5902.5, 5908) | 6.391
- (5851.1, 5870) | 6.148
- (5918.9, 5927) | 6.77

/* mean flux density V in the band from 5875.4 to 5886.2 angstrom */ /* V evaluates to 6.81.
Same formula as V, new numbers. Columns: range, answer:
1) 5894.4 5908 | 6.43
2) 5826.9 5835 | 6.1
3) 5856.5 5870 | 6.7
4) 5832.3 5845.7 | 7.2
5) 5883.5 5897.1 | 6.54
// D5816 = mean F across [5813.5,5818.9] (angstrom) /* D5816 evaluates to 5.77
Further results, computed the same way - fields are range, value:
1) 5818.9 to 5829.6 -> 6.41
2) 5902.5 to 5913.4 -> 6.83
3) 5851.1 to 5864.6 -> 6.99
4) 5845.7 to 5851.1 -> 7.53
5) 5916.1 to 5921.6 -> 7.36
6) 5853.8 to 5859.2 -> 7.23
